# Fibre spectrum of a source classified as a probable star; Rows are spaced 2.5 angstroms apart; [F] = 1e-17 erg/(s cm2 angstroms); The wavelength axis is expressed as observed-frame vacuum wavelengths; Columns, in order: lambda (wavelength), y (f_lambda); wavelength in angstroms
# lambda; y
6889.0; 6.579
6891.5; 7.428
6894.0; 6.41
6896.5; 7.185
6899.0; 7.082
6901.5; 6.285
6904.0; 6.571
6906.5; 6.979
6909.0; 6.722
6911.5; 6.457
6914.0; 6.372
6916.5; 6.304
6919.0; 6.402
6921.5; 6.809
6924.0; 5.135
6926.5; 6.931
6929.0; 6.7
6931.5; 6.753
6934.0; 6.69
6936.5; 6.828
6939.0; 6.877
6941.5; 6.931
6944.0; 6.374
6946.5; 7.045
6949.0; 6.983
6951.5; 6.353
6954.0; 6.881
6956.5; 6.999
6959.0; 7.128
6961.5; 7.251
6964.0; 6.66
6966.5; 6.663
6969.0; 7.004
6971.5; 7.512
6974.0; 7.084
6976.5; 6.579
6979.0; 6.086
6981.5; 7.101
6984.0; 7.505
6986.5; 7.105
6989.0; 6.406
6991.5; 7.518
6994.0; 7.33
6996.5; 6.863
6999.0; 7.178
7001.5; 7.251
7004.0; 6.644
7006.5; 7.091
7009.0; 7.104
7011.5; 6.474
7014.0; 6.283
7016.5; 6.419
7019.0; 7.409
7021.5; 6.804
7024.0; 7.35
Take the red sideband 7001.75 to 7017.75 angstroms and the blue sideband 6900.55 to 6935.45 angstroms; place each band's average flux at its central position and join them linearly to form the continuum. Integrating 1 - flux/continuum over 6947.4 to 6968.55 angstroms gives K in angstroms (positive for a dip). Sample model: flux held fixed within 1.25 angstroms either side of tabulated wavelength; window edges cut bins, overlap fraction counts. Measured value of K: -0.9 angstroms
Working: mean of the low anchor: 6.51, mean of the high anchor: 6.71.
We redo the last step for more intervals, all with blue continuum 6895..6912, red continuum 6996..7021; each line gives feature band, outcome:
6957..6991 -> -0.5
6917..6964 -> 0.6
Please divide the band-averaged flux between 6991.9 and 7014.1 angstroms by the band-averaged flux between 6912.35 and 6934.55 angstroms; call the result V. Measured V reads 1.08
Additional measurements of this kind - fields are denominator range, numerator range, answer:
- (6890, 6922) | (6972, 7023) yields 1.03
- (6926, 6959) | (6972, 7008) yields 1.03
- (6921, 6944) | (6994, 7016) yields 1.04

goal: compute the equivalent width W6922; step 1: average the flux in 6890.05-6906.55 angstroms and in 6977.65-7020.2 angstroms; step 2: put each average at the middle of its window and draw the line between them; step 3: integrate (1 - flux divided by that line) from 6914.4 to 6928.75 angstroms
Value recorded 1.1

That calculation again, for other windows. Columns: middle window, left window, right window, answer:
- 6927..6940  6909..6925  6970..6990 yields -0.6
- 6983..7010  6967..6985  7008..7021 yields -1.0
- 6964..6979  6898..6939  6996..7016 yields -0.3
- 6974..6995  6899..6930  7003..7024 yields -0.7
